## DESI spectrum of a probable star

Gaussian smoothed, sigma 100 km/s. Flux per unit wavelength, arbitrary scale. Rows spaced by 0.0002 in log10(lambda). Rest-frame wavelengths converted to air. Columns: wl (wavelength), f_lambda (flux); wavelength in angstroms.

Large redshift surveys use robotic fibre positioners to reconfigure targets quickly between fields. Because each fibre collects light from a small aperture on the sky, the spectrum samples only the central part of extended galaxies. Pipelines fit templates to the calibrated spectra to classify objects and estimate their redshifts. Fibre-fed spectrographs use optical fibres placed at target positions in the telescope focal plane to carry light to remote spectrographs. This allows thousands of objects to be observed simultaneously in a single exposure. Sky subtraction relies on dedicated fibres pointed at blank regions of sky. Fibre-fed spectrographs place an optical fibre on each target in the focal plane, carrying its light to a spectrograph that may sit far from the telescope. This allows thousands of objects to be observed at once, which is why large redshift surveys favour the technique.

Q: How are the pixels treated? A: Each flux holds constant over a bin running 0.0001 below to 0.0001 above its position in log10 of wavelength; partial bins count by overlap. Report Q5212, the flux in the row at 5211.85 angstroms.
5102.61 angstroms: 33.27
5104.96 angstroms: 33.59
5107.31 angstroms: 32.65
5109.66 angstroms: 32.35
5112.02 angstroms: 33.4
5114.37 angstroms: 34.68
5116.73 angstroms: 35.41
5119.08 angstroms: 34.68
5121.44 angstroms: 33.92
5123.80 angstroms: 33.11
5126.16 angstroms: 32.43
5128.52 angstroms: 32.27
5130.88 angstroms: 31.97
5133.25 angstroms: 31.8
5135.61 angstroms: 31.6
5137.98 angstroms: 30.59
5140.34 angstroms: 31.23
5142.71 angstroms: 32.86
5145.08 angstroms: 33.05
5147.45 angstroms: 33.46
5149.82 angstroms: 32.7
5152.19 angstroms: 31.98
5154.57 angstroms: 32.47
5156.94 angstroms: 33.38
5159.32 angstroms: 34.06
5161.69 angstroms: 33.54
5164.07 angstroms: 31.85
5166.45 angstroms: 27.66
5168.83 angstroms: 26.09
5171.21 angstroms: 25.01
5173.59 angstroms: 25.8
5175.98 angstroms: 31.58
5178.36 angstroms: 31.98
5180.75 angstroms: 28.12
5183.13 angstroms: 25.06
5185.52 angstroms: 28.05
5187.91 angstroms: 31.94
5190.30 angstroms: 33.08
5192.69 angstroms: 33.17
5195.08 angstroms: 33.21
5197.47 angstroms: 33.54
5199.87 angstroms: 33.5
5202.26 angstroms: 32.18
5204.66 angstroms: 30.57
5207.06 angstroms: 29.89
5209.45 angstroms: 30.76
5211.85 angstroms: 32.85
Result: 32.85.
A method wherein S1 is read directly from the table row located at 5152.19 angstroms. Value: 31.98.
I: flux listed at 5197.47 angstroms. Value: 33.54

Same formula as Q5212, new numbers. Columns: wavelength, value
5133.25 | 31.8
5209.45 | 30.76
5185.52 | 28.05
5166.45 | 27.66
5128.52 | 32.27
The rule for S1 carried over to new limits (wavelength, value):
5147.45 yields 33.46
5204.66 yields 30.57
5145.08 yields 33.05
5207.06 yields 29.89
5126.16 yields 32.43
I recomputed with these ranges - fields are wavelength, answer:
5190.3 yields 33.08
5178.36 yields 31.98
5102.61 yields 33.27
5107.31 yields 32.65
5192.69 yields 33.17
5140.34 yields 31.23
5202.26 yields 32.18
